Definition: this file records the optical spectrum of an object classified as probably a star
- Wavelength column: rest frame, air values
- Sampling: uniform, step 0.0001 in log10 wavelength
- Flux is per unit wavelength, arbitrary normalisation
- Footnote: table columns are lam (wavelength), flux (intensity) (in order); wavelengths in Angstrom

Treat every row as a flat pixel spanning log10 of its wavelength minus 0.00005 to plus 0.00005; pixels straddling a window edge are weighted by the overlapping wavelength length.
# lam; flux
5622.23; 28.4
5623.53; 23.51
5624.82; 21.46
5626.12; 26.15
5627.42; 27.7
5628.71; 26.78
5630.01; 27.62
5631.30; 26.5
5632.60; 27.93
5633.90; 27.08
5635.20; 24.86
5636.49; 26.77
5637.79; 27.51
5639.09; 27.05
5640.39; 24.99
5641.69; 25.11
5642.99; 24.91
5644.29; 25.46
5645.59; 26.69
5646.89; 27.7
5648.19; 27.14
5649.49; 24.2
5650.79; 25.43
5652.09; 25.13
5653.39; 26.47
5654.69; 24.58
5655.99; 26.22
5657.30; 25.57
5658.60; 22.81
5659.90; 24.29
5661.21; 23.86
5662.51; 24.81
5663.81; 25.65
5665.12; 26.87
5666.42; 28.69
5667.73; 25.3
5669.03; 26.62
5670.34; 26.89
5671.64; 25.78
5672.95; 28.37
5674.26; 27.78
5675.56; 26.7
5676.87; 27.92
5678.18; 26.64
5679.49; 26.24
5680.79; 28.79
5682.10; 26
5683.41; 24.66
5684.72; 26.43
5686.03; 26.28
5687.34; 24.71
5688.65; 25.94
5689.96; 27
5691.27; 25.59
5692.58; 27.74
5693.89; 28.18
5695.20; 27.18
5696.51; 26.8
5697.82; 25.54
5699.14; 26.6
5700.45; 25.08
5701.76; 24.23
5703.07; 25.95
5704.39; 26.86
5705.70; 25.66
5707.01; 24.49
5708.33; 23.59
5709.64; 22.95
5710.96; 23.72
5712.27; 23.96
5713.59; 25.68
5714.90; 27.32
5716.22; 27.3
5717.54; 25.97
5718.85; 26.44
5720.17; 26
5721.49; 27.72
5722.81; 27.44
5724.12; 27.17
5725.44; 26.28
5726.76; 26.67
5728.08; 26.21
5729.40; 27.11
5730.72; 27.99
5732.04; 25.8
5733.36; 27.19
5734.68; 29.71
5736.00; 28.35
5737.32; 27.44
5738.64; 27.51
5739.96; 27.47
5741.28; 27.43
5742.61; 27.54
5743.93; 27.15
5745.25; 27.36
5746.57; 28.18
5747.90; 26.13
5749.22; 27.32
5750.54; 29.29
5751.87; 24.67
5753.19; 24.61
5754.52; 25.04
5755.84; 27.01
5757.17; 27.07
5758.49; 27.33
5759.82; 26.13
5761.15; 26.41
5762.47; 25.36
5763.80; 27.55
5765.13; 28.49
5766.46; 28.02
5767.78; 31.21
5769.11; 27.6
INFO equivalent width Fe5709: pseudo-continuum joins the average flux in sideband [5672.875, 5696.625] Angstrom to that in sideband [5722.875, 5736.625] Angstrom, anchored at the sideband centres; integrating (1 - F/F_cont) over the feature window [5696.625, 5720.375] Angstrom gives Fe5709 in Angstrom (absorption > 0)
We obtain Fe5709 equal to 1.4 Angstrom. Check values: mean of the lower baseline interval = 26.7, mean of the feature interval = 25.4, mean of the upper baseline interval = 27.3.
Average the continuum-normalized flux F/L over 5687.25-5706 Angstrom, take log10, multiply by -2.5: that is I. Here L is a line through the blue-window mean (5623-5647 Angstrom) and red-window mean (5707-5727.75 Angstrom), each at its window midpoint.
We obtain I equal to -0.02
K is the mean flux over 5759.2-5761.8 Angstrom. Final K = 26.2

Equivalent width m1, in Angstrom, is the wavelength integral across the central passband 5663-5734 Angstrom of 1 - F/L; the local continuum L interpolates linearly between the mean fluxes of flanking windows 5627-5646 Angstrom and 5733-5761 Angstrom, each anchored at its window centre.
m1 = 1.3 Angstrom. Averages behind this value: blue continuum 26.4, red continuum 27.1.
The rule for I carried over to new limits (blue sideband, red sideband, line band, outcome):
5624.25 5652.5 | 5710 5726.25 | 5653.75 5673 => 0.02 mag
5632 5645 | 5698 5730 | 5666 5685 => -0.03 mag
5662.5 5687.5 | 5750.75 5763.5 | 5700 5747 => -0.01 mag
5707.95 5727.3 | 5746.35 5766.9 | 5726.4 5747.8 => -0.04 mag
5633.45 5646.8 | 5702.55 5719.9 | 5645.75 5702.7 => -0.02 mag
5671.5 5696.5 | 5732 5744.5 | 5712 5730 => 0.03 mag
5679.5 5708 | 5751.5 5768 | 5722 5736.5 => -0.03 mag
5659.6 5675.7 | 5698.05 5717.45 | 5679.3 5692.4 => -0.02 mag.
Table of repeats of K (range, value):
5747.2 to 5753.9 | 26.4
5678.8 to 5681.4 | 27.5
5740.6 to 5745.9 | 27.4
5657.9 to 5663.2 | 24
